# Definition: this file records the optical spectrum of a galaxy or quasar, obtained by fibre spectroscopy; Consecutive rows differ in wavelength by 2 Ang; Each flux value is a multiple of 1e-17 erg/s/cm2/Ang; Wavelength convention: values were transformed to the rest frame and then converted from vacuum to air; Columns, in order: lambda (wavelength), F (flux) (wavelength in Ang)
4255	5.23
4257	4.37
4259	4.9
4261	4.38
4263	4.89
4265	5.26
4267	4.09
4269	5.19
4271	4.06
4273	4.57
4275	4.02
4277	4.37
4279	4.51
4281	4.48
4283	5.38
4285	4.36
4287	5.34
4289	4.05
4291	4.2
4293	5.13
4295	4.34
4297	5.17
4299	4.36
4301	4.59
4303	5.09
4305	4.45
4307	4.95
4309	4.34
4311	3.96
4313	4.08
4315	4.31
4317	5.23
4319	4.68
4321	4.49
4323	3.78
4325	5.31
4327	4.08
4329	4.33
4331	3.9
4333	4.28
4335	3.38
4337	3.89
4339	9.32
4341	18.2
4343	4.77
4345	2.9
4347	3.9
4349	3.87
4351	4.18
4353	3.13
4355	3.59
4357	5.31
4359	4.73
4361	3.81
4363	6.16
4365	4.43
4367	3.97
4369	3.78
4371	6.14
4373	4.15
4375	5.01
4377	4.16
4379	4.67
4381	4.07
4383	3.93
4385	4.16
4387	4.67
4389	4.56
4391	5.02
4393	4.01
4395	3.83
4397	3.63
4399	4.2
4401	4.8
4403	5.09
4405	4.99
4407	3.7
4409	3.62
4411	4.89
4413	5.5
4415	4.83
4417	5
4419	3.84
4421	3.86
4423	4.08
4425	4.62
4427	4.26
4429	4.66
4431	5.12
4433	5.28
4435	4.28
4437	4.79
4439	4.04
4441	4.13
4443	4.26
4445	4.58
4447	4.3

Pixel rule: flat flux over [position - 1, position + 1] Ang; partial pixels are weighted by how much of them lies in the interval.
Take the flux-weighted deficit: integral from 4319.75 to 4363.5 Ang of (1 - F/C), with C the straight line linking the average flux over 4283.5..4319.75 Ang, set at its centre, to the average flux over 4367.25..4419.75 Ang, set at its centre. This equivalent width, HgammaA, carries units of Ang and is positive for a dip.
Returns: -4.8 Ang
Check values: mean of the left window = 4.6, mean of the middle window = 5.04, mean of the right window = 4.47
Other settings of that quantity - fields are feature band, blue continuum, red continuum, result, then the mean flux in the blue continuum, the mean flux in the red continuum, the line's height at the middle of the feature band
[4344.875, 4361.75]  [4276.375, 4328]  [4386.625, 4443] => 2.0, 4.58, 4.47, 4.53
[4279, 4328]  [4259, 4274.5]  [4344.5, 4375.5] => -0.8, 4.63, 4.33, 4.51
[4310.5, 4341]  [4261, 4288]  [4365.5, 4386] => -3.6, 4.65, 4.4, 4.52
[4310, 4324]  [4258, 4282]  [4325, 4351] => 2.3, 4.56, 5.5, 5.21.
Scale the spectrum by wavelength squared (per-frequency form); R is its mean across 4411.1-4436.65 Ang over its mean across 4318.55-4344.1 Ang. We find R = 0.84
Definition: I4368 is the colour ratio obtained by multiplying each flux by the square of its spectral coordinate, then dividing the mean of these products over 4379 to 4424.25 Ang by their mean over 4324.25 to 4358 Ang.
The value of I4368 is 0.87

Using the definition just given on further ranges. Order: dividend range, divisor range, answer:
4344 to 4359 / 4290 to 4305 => 0.85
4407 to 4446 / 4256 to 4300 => 1.04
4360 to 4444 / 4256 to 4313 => 1.03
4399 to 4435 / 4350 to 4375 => 1.05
